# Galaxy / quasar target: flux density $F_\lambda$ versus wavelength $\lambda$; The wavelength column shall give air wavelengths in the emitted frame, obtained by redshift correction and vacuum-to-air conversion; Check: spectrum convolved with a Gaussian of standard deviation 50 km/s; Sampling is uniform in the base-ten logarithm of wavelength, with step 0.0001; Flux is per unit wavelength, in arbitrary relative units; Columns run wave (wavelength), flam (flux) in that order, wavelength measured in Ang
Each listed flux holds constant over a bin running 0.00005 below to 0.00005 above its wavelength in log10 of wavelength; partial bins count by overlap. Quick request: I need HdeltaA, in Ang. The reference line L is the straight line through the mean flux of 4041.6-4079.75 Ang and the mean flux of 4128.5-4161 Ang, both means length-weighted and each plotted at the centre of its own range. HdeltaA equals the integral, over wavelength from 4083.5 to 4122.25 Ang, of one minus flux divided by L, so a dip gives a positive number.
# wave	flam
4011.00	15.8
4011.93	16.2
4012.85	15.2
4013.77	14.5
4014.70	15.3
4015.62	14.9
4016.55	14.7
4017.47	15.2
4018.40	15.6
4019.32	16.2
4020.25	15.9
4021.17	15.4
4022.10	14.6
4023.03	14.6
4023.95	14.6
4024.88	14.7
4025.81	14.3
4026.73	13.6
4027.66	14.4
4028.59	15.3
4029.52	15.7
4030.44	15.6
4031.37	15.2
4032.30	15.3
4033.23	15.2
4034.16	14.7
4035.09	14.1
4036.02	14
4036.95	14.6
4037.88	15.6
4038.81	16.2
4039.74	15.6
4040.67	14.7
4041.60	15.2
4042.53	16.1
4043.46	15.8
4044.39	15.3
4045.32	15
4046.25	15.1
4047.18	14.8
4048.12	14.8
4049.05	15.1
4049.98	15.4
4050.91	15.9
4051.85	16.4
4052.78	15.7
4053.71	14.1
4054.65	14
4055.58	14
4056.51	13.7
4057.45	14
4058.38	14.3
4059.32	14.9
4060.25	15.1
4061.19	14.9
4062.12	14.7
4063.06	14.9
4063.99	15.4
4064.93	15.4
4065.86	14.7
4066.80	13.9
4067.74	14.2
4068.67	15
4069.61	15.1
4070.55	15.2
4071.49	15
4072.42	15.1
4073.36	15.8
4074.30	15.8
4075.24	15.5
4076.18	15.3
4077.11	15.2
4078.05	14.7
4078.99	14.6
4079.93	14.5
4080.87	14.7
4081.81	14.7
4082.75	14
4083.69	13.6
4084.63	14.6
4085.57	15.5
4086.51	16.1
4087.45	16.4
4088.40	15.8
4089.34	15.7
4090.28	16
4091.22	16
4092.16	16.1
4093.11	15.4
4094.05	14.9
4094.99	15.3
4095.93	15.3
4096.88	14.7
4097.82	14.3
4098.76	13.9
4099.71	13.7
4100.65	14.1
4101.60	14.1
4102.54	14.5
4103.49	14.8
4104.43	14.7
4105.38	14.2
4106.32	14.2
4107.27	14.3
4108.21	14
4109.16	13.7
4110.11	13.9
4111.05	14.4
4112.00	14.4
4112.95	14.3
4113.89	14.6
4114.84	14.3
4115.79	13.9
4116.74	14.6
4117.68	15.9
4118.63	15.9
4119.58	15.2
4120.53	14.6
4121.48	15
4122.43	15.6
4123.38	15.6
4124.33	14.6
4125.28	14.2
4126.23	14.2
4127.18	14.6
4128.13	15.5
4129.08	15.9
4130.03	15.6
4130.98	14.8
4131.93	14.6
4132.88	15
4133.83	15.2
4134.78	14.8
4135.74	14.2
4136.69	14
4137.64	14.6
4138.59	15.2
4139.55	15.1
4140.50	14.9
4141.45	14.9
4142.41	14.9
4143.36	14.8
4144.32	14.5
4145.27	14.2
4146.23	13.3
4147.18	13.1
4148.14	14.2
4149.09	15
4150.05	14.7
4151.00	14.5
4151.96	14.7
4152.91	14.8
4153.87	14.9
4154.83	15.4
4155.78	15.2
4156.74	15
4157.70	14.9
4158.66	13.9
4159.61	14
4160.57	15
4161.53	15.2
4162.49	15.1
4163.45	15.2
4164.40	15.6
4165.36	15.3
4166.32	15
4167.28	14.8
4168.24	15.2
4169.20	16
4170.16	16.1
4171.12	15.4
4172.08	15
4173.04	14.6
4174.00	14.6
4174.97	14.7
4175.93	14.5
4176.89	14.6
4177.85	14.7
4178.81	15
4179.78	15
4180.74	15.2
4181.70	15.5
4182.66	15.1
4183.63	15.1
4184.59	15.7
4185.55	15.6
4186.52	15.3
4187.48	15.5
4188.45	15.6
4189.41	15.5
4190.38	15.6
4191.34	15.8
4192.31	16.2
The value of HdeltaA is 0.1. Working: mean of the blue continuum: 15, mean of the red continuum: 14.7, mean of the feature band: 14.8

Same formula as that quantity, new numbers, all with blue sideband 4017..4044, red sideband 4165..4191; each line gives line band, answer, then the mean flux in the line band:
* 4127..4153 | 0.81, 14.7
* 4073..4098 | -0.12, 15.2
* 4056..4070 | 0.42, 14.7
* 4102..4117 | 0.85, 14.3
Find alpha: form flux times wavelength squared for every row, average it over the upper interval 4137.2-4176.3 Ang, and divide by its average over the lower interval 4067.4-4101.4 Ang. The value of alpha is 1.02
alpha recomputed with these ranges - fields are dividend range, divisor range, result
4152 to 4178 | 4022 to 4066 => 1.06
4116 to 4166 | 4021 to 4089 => 1.03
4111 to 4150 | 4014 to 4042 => 1.03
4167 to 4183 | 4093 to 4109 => 1.08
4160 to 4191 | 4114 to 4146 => 1.05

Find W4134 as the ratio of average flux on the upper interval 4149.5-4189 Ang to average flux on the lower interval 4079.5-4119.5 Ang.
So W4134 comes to 1.0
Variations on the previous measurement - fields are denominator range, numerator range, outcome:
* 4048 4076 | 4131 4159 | 0.98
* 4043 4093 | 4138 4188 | 0.99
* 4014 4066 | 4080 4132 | 0.99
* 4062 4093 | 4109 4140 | 0.98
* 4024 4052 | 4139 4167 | 0.98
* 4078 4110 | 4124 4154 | 0.99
